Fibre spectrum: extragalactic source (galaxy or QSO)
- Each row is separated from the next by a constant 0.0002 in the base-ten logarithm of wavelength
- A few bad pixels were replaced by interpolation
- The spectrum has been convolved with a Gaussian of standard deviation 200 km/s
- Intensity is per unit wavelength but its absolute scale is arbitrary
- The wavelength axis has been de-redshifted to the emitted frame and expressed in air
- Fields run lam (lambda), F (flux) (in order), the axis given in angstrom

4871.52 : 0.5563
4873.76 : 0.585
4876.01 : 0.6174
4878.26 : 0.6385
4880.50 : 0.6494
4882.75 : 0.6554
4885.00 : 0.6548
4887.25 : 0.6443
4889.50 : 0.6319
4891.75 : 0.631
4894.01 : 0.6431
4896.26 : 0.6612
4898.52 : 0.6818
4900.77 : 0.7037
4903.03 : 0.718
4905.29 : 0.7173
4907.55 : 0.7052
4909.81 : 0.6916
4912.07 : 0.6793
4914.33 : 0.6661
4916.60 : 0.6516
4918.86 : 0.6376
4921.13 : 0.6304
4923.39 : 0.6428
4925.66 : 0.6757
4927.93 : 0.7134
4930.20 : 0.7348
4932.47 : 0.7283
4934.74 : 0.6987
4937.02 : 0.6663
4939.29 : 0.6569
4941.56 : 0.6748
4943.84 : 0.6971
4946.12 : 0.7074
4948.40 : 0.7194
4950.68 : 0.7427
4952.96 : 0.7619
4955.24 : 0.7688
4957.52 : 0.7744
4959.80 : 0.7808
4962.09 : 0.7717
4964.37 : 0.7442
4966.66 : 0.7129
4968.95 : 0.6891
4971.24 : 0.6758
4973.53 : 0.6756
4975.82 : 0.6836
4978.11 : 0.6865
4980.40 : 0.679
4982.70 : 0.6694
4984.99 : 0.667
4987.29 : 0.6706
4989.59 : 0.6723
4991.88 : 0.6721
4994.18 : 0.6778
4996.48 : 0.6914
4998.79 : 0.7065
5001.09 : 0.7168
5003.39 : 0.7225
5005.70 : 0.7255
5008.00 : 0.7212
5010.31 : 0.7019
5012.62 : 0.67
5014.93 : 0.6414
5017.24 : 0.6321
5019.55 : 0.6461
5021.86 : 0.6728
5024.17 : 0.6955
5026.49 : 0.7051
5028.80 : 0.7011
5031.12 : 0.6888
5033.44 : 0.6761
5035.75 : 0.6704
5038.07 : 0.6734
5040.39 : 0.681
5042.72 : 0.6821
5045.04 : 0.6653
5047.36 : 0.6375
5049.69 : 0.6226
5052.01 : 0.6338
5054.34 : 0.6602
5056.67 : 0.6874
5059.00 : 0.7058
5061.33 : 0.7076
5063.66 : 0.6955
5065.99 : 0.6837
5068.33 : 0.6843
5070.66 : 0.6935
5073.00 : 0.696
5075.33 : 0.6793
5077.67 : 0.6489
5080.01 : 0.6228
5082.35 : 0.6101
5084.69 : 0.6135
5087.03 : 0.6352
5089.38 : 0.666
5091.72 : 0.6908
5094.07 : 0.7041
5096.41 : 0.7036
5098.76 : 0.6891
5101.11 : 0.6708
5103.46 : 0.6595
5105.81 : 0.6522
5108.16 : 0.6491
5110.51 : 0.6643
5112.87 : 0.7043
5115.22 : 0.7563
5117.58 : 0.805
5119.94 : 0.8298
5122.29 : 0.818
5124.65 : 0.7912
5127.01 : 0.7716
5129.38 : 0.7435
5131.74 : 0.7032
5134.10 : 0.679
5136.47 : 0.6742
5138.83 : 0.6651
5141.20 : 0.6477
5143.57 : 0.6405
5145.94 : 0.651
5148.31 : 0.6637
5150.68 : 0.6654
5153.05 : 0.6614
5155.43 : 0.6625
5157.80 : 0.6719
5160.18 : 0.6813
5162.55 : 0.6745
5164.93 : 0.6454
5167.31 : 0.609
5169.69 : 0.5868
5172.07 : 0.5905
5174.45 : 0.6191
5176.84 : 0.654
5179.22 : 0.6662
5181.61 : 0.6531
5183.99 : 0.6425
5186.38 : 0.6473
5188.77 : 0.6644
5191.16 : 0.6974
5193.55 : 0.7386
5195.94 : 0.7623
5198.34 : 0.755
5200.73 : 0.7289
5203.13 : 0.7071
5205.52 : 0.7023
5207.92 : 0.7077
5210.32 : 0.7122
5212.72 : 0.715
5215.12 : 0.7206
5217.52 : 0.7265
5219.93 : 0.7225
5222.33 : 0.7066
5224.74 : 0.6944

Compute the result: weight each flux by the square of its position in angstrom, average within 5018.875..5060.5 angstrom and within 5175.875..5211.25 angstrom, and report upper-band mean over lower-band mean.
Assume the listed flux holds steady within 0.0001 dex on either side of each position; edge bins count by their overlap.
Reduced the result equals 1.10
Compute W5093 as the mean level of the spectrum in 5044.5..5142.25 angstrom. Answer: 0.689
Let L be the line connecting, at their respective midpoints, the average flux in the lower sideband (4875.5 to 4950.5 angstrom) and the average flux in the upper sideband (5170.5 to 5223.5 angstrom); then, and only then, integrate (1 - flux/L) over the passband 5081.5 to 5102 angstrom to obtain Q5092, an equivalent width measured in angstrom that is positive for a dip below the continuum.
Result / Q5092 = 0.6 angstrom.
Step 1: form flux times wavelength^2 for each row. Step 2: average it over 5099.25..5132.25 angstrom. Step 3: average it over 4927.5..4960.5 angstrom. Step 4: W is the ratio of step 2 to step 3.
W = 1.08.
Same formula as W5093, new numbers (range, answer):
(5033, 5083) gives 0.67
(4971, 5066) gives 0.68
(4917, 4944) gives 0.678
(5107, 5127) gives 0.754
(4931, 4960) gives 0.72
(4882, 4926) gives 0.666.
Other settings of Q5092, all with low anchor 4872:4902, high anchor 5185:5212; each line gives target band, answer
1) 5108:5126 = -1.7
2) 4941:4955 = -1.4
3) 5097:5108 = 0.4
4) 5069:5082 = 0.4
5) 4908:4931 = -0.7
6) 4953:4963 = -1.7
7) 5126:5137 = -0.3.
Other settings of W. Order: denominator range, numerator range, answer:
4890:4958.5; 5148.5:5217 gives 1.08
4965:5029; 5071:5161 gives 1.05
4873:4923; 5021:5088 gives 1.08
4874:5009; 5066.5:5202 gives 1.07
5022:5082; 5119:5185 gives 1.04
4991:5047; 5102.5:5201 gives 1.06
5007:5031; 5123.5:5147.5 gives 1.07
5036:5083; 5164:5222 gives 1.08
